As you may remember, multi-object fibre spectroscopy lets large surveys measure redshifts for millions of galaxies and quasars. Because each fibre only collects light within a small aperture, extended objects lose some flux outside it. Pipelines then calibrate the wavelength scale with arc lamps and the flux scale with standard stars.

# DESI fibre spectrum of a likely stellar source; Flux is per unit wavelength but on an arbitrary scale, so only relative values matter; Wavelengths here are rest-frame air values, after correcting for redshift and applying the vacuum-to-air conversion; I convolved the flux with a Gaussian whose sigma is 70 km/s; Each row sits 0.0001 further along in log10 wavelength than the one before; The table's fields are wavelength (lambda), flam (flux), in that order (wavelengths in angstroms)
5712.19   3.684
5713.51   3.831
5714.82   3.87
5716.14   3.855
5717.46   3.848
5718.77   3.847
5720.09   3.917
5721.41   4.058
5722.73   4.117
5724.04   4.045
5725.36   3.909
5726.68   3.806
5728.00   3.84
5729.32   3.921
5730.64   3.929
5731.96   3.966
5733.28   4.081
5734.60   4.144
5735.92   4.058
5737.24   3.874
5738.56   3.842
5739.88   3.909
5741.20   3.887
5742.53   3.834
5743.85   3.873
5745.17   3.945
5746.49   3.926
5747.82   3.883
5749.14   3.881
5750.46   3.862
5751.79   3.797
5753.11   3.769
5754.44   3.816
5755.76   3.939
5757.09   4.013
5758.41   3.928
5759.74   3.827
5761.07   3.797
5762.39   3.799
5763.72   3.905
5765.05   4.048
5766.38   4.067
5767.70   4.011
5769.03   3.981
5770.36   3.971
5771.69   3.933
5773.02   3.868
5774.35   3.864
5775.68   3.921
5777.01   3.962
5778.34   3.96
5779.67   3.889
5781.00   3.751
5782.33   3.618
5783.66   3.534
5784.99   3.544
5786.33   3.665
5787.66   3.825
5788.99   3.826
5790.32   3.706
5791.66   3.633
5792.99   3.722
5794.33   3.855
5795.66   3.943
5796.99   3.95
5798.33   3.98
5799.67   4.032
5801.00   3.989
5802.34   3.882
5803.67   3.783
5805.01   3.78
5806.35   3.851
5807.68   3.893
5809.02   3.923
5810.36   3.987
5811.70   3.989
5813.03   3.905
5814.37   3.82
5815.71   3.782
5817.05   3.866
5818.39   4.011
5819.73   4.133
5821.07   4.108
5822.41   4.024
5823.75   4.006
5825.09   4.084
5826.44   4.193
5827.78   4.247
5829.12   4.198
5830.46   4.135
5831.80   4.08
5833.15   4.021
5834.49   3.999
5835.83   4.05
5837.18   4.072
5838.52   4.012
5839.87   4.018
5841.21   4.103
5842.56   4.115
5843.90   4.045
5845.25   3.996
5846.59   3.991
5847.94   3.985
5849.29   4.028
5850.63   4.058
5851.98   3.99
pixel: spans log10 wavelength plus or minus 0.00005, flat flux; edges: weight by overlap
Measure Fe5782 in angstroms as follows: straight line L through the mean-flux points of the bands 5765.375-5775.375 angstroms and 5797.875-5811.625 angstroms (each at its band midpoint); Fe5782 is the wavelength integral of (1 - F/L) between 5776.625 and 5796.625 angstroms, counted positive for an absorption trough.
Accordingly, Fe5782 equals 0.88 angstroms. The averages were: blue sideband 3.96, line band 3.76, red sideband 3.91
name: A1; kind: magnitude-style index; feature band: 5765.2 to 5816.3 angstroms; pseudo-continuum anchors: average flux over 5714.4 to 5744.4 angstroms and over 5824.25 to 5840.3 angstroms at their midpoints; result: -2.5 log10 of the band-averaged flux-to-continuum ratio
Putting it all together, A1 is 0.05 mag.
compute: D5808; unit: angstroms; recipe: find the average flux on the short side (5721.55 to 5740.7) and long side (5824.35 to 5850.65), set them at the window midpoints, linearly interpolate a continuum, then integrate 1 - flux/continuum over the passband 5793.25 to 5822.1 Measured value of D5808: 0.83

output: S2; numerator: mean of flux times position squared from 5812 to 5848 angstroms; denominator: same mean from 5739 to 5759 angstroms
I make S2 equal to 1.1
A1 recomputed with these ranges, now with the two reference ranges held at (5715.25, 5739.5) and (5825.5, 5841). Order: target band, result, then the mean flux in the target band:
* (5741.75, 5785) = 0.033 mag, 3.88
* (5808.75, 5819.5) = 0.040 mag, 3.92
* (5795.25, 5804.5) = 0.031 mag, 3.93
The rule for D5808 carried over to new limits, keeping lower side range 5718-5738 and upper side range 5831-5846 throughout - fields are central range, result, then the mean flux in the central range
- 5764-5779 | 0.1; 3.96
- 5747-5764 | 0.5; 3.86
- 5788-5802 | 0.5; 3.86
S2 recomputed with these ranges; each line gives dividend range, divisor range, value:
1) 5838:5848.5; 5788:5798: 1.08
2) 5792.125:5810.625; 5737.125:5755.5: 1.03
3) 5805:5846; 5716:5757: 1.06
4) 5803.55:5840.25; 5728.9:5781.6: 1.05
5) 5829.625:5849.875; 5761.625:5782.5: 1.06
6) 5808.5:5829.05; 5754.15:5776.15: 1.04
